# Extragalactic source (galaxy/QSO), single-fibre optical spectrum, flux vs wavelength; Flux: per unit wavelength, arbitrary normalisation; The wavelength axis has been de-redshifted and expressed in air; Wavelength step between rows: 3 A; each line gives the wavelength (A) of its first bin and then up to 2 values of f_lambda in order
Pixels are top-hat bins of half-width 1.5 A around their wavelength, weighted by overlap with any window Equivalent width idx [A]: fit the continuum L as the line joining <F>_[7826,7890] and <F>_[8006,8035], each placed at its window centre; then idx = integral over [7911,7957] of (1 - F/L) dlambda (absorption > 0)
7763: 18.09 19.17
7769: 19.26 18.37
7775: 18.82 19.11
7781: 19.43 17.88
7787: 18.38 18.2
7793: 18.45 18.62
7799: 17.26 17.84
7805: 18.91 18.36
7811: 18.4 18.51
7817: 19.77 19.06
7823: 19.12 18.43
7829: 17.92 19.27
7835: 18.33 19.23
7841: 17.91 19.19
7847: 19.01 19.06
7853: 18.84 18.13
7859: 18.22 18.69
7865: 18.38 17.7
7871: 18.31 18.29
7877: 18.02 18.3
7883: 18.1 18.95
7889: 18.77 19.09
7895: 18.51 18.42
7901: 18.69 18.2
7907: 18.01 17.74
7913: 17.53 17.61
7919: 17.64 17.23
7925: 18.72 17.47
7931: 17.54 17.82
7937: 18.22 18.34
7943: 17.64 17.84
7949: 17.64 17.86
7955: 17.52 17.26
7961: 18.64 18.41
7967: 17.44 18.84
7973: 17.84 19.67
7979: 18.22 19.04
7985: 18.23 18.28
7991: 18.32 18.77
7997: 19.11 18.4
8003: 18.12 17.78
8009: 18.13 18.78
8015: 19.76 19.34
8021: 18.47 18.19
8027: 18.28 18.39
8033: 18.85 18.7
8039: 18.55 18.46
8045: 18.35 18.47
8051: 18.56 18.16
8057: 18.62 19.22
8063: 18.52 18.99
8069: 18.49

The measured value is 2.0 A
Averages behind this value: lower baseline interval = 18.5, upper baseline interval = 18.6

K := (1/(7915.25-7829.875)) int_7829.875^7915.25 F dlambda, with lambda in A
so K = 18.4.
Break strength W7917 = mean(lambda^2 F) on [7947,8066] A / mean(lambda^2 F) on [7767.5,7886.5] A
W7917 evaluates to 1.04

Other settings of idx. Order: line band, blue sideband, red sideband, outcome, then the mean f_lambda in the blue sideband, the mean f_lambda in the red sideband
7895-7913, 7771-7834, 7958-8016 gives 0.3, 18.6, 18.5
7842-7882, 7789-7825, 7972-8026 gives 0.2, 18.5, 18.6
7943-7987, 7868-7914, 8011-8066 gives 0.8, 18.3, 18.7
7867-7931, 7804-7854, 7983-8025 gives 1.9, 18.8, 18.6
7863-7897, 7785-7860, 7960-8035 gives 0.3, 18.6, 18.5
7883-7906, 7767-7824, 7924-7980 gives -0.4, 18.6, 18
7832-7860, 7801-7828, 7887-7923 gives -0.3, 18.7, 18.1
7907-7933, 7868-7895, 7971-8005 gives 1.1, 18.4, 18.5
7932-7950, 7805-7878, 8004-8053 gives 0.6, 18.6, 18.6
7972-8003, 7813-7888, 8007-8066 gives 0.1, 18.6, 18.6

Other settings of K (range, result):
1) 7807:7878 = 18.6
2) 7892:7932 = 18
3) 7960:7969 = 18.2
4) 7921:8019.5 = 18.3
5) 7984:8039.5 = 18.6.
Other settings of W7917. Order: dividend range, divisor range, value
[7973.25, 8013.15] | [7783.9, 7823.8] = 1.05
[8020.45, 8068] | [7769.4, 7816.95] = 1.07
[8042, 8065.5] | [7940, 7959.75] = 1.08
